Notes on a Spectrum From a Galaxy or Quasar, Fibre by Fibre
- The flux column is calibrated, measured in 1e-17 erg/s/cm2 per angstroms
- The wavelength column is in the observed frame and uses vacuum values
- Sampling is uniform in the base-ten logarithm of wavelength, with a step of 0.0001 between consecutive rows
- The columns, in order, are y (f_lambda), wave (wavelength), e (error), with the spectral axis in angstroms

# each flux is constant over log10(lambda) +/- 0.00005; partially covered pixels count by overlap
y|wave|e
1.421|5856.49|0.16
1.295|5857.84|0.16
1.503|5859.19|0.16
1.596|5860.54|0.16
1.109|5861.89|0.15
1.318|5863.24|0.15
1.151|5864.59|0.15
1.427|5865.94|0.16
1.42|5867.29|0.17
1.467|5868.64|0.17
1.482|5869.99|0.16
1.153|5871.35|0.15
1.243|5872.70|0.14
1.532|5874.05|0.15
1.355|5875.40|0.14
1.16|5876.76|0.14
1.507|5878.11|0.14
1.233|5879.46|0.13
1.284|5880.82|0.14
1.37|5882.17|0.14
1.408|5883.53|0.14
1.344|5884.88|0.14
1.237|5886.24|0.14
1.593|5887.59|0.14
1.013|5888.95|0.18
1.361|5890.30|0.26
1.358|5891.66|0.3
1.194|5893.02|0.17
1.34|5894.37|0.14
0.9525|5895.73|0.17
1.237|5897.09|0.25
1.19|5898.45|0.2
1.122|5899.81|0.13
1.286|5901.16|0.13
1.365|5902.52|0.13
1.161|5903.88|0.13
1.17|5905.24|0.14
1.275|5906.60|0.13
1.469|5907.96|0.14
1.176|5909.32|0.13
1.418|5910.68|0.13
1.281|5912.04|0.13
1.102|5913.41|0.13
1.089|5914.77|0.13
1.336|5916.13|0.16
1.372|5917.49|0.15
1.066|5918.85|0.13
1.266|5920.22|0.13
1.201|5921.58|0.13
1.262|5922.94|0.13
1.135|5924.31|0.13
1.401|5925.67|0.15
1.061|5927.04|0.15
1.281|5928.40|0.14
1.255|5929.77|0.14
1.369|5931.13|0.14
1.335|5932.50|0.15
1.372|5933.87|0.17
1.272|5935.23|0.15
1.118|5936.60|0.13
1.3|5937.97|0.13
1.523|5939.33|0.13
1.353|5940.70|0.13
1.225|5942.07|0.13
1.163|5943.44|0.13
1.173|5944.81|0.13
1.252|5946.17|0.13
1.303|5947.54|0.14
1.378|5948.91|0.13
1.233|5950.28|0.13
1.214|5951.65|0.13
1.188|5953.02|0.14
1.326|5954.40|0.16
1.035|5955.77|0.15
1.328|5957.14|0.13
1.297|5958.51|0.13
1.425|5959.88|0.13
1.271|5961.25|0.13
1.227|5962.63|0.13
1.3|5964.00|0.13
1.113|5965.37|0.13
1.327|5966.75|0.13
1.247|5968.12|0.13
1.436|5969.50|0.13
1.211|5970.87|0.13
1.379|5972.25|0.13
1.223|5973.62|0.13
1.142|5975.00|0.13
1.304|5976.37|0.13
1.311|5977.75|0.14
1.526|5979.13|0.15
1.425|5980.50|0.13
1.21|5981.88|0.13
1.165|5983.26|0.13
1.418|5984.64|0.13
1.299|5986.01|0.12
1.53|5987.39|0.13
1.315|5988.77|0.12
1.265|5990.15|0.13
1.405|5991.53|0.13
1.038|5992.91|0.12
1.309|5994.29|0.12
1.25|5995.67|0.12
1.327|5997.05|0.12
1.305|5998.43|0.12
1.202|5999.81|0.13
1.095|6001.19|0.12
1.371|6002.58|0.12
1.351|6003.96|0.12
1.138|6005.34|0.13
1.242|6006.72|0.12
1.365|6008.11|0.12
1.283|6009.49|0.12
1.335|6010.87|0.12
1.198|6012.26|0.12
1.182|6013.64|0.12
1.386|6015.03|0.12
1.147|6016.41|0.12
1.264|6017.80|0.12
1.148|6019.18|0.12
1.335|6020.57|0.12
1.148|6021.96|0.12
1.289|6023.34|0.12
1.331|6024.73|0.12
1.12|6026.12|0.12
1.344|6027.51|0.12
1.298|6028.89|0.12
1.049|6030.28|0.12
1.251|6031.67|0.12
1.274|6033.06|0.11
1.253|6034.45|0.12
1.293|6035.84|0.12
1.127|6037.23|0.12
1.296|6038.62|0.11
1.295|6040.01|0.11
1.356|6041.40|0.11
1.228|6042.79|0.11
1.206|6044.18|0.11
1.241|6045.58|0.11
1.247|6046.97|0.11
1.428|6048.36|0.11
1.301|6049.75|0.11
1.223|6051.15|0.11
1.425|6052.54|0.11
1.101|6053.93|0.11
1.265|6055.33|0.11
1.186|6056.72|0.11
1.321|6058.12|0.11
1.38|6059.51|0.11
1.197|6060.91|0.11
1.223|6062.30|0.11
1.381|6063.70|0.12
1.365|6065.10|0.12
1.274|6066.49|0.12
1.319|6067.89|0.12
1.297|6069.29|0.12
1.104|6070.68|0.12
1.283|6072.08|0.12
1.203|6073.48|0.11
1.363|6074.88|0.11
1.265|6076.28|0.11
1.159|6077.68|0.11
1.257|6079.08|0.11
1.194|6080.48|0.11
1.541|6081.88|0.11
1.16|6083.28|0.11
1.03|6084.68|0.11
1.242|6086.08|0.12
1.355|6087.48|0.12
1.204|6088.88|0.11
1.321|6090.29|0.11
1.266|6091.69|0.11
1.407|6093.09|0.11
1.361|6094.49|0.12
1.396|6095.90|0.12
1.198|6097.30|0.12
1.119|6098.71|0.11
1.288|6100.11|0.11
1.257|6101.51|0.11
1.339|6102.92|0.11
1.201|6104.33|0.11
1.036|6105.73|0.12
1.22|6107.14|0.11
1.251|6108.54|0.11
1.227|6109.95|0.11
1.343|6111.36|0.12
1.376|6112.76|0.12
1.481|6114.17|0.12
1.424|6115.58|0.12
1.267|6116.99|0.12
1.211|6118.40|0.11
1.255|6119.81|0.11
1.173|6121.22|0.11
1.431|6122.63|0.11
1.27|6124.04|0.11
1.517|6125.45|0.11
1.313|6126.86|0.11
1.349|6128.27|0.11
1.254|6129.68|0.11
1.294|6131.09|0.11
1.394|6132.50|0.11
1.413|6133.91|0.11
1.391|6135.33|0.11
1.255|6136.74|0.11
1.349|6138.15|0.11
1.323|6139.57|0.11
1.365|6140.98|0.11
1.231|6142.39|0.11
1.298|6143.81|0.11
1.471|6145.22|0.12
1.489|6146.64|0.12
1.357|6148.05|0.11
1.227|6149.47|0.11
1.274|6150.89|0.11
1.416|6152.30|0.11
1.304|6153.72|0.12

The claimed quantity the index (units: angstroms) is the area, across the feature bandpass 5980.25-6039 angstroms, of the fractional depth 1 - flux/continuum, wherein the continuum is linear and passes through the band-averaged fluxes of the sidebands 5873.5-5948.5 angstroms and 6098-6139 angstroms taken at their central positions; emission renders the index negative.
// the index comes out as 1.0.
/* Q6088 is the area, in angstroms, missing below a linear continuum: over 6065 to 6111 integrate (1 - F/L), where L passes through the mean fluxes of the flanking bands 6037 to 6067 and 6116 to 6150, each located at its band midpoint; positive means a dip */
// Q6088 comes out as 1.6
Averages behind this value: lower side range 1.28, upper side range 1.33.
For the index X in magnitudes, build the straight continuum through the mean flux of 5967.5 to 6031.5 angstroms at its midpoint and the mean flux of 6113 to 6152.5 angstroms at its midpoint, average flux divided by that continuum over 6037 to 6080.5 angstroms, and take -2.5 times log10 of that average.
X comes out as 0.03 mag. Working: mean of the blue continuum 1.27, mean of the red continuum 1.34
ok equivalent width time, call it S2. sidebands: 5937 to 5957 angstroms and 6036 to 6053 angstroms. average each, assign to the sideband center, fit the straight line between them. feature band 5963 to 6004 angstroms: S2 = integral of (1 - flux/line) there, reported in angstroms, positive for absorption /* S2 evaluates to -0.8 angstroms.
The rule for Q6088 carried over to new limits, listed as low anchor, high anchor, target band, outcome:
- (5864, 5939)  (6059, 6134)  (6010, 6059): 1.1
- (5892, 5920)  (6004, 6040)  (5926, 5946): -0.6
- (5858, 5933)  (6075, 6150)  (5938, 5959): 0.4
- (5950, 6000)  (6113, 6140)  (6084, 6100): 0.7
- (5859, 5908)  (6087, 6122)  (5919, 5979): 1.3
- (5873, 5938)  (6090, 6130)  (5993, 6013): 0.3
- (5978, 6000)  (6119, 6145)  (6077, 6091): 0.8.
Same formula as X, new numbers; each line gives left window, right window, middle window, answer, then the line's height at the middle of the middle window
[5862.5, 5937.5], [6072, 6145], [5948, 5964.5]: 0.01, 1.28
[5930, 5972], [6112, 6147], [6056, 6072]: 0.03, 1.32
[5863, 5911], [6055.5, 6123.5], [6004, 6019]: 0.02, 1.28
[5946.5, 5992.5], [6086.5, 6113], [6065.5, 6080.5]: 0.02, 1.27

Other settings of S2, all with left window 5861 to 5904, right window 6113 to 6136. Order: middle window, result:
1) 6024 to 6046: 1.3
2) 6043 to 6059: 0.7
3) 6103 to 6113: 0.8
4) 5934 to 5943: 0.0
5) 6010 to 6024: 0.8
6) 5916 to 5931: 0.7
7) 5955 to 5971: 0.5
